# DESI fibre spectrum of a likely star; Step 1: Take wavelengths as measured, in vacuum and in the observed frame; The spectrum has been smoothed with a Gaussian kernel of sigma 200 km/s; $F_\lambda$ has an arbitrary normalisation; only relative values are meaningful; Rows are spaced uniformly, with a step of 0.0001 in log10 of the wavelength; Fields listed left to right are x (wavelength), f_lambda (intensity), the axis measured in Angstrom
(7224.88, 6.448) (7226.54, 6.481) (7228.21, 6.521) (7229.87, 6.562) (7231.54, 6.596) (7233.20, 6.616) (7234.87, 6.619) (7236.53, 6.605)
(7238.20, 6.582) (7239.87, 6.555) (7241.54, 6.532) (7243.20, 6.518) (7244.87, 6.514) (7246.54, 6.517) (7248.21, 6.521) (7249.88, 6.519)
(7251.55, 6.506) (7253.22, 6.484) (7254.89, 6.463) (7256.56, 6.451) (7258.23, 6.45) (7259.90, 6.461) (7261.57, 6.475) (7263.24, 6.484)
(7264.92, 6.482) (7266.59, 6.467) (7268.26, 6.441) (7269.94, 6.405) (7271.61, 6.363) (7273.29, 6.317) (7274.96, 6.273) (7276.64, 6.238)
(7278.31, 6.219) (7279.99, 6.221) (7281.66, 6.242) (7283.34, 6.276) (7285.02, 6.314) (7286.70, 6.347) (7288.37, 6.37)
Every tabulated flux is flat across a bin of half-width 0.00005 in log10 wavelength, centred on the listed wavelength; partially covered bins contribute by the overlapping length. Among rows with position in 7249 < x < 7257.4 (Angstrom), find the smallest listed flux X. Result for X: 6.451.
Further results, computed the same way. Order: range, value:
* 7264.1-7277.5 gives 6.238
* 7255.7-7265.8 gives 6.45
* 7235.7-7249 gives 6.514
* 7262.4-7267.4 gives 6.467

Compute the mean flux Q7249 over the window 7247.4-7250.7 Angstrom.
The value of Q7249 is 6.52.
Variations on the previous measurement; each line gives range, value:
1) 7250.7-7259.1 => 6.47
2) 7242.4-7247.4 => 6.51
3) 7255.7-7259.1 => 6.46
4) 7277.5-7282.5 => 6.23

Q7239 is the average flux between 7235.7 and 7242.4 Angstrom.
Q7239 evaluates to 6.57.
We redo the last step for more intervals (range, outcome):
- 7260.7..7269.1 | 6.47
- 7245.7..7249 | 6.51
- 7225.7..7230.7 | 6.52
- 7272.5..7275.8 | 6.3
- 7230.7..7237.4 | 6.61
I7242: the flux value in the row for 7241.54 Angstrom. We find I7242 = 6.532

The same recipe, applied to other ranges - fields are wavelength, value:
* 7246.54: 6.517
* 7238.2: 6.582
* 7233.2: 6.616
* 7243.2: 6.518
